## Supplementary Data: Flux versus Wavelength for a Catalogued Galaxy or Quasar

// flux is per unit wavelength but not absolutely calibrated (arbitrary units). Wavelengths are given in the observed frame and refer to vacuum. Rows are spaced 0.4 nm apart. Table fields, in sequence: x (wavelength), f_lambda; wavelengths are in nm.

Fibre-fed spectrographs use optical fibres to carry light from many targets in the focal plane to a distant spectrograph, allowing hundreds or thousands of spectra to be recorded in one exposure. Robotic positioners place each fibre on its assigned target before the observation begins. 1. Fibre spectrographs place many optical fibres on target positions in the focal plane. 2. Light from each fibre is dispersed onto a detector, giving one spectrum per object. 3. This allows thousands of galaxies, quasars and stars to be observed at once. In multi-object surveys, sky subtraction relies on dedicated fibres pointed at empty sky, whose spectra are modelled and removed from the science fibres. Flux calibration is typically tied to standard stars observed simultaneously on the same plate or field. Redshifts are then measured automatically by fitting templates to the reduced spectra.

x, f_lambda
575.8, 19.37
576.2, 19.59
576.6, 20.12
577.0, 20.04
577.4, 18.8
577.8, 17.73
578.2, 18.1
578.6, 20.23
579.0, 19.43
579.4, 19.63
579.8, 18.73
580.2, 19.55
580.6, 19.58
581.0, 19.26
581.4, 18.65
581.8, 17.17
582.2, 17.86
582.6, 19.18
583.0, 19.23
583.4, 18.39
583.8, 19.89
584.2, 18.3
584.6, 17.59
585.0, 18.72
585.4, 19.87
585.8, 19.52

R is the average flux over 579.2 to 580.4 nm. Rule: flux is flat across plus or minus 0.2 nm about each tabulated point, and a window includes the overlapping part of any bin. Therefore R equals 19.3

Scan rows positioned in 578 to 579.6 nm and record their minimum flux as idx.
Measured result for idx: 18.1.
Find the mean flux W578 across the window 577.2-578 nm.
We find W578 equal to 18.3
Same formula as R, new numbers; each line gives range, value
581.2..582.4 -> 17.9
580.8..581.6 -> 19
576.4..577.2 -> 20.1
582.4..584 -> 19.2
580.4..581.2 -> 19.4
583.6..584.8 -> 18.6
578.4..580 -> 19.5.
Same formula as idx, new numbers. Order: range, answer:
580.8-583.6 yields 17.17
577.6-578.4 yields 17.73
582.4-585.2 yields 17.59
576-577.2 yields 19.59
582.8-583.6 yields 18.39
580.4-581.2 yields 19.26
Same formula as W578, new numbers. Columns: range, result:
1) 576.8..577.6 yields 19.4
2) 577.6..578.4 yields 17.9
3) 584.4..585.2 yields 18.2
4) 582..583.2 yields 18.8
